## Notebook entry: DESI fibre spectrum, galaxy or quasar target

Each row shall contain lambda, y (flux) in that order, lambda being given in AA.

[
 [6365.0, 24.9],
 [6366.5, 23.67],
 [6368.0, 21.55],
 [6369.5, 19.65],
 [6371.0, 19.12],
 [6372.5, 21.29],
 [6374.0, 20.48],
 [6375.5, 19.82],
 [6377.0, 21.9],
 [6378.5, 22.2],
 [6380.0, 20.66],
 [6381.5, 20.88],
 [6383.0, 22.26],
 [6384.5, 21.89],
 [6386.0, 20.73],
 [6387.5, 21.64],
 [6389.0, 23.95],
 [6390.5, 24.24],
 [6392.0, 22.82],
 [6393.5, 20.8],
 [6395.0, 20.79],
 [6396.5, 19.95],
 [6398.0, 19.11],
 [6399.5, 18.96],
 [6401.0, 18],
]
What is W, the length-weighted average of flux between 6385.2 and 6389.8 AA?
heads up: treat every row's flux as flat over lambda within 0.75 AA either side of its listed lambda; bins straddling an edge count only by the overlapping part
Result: 22.1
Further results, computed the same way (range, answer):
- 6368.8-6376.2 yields 20.1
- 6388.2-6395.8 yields 22.5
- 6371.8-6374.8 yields 20.9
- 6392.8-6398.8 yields 20.1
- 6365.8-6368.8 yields 22.5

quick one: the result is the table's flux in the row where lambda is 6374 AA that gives 20.48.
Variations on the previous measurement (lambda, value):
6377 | 21.9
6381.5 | 20.88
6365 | 24.9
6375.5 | 19.82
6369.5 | 19.65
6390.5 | 24.24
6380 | 20.66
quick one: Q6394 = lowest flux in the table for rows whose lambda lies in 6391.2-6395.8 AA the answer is 20.79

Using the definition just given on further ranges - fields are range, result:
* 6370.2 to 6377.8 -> 19.12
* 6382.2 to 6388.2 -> 20.73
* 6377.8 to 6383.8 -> 20.66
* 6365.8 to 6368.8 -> 21.55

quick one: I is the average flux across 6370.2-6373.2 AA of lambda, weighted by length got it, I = 20.2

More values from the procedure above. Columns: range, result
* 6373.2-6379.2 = 21.1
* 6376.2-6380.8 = 21.6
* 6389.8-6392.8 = 23.5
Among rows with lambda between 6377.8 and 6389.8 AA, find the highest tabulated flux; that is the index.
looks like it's 23.95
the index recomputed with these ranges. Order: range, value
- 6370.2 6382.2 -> 22.2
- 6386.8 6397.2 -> 24.24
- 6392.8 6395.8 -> 20.8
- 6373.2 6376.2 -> 20.48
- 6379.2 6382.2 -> 20.88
